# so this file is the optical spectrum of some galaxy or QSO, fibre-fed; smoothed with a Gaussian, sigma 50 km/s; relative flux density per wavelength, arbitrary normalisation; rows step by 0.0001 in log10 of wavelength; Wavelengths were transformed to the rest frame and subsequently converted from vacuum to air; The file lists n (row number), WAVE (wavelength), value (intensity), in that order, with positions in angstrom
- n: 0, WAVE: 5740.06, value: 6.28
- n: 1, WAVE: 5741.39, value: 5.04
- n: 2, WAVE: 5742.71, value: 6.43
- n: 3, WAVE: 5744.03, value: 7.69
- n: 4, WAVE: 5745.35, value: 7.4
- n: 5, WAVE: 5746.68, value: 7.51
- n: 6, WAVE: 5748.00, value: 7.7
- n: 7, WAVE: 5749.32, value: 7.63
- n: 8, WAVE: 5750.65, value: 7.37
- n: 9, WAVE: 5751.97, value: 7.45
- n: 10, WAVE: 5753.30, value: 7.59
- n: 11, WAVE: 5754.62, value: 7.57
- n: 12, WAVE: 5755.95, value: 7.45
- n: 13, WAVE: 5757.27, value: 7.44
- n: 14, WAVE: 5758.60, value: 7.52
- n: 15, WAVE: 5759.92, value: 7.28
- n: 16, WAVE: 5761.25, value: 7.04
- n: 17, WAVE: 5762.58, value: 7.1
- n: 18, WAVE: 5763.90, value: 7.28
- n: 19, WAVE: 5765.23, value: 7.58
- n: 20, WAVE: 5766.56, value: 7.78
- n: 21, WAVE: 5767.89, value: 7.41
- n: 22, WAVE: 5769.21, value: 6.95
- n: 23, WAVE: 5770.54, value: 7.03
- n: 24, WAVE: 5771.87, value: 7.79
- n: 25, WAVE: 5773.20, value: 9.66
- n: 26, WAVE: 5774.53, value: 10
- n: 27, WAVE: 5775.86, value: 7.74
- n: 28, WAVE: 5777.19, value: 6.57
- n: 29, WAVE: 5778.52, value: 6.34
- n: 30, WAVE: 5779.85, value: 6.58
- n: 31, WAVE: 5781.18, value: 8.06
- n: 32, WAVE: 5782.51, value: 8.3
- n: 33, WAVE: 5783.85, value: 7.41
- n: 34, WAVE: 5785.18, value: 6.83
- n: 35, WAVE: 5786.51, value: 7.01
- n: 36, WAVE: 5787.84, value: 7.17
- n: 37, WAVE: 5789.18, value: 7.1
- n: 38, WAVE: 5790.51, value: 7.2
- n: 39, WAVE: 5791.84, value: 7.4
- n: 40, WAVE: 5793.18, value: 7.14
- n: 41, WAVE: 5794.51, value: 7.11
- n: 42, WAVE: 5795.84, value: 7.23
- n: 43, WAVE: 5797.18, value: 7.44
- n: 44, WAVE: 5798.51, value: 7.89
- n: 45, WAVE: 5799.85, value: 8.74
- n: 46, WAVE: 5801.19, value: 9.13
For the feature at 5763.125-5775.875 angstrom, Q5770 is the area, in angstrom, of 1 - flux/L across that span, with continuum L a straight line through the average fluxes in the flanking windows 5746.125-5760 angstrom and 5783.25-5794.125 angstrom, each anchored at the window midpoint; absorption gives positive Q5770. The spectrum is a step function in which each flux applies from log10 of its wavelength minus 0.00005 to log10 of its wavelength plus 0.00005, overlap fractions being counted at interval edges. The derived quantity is -1.0 angstrom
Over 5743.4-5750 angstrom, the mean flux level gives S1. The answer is 7.58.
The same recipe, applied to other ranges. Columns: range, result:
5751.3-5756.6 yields 7.51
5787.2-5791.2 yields 7.16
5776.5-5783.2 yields 7.17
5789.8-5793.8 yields 7.25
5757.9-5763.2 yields 7.23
